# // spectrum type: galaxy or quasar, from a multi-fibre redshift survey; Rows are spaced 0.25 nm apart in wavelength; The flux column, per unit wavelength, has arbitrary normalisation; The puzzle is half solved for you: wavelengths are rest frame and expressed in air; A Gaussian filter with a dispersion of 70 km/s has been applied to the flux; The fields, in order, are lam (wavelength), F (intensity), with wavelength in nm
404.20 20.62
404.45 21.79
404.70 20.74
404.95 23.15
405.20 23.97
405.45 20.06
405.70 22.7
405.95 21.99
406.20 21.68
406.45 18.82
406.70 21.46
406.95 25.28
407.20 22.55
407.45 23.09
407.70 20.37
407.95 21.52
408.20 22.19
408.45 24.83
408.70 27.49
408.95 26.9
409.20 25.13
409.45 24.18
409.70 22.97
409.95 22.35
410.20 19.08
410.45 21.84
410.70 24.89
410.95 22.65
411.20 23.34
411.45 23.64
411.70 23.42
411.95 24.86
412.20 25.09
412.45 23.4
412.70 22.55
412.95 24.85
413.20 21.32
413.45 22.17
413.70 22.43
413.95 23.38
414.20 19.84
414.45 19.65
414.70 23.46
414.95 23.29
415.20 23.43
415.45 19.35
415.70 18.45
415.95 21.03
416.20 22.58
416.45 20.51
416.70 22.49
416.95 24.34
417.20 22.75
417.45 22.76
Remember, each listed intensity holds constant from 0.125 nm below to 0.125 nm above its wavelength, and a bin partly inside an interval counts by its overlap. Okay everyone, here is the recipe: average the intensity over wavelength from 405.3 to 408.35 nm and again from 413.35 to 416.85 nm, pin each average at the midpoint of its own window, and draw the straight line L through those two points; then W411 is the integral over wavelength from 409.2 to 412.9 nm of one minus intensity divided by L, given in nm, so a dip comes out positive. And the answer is -0.26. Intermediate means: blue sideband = 21.9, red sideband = 21.6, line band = 23.3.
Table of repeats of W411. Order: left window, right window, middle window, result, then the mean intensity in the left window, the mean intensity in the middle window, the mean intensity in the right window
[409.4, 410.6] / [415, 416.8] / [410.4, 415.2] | -0.30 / 22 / 23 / 21.2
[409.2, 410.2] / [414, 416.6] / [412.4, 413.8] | -0.06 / 22.9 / 22.8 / 21.2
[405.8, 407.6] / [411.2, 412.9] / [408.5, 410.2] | -0.11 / 22.1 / 24.4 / 23.8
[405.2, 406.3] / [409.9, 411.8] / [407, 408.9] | -0.10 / 21.9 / 23.4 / 22.7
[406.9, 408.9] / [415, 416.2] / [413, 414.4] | -0.02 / 23.5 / 21.9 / 20.9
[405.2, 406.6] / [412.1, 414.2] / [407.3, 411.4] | -0.23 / 21.3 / 23.3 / 22.9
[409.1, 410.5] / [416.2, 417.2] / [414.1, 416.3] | 0.13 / 22.6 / 21.2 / 22.5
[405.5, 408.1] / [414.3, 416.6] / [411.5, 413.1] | -0.18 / 21.9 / 24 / 21.3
